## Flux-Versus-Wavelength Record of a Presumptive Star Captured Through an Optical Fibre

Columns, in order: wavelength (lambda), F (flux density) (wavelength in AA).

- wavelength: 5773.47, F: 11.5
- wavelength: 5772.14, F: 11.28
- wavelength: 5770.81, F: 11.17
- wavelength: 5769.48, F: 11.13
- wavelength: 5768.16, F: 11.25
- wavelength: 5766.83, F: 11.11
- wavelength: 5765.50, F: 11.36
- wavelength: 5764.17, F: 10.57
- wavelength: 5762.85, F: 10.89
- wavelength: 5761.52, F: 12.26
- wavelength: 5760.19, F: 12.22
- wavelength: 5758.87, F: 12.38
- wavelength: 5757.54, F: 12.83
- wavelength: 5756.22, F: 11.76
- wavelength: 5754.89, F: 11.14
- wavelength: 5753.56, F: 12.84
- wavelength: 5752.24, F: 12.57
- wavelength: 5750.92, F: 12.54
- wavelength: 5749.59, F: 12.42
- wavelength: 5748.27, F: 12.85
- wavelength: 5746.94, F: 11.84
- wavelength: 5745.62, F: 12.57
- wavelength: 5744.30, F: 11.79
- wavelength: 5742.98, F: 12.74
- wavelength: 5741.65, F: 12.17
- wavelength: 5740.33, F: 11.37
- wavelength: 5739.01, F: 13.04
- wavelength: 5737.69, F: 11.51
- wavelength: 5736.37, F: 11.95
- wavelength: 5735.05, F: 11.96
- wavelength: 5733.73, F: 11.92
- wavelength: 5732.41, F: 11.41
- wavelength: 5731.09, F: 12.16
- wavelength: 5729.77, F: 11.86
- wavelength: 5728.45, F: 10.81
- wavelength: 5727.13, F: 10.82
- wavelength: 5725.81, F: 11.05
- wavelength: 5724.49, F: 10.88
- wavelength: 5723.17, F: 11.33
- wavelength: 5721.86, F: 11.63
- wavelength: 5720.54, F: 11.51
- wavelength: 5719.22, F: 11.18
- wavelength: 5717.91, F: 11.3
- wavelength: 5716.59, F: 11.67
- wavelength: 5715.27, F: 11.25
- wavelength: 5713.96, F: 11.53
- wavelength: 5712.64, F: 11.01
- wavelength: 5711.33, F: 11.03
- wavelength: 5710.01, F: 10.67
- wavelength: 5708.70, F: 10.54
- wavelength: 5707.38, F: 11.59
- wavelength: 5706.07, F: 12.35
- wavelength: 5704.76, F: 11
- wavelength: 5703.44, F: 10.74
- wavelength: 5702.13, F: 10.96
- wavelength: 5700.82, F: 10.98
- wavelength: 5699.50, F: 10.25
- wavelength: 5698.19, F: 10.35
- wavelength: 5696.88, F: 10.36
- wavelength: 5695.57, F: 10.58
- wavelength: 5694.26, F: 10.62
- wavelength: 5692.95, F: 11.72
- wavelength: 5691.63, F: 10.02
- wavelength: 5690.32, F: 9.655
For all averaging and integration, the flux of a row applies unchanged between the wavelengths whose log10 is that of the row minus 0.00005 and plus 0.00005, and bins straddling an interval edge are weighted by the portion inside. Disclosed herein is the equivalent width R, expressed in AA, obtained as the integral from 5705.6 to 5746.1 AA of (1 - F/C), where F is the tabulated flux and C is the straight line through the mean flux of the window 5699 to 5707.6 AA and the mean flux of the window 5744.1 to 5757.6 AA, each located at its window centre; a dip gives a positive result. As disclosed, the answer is 0.38 AA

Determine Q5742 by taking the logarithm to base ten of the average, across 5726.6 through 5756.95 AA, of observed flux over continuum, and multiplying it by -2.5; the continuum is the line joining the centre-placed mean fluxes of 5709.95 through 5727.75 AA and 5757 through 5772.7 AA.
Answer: -0.06 mag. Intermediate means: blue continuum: 11.2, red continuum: 11.5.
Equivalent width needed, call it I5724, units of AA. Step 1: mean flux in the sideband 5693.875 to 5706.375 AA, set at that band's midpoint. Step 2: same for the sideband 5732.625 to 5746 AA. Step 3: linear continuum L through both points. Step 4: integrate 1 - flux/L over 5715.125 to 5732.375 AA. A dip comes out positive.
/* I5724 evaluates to 0.3 AA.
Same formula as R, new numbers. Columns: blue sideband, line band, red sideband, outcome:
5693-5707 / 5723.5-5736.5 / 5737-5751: 0.4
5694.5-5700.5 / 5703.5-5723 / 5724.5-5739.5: -0.6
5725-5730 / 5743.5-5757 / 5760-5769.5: -1.2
